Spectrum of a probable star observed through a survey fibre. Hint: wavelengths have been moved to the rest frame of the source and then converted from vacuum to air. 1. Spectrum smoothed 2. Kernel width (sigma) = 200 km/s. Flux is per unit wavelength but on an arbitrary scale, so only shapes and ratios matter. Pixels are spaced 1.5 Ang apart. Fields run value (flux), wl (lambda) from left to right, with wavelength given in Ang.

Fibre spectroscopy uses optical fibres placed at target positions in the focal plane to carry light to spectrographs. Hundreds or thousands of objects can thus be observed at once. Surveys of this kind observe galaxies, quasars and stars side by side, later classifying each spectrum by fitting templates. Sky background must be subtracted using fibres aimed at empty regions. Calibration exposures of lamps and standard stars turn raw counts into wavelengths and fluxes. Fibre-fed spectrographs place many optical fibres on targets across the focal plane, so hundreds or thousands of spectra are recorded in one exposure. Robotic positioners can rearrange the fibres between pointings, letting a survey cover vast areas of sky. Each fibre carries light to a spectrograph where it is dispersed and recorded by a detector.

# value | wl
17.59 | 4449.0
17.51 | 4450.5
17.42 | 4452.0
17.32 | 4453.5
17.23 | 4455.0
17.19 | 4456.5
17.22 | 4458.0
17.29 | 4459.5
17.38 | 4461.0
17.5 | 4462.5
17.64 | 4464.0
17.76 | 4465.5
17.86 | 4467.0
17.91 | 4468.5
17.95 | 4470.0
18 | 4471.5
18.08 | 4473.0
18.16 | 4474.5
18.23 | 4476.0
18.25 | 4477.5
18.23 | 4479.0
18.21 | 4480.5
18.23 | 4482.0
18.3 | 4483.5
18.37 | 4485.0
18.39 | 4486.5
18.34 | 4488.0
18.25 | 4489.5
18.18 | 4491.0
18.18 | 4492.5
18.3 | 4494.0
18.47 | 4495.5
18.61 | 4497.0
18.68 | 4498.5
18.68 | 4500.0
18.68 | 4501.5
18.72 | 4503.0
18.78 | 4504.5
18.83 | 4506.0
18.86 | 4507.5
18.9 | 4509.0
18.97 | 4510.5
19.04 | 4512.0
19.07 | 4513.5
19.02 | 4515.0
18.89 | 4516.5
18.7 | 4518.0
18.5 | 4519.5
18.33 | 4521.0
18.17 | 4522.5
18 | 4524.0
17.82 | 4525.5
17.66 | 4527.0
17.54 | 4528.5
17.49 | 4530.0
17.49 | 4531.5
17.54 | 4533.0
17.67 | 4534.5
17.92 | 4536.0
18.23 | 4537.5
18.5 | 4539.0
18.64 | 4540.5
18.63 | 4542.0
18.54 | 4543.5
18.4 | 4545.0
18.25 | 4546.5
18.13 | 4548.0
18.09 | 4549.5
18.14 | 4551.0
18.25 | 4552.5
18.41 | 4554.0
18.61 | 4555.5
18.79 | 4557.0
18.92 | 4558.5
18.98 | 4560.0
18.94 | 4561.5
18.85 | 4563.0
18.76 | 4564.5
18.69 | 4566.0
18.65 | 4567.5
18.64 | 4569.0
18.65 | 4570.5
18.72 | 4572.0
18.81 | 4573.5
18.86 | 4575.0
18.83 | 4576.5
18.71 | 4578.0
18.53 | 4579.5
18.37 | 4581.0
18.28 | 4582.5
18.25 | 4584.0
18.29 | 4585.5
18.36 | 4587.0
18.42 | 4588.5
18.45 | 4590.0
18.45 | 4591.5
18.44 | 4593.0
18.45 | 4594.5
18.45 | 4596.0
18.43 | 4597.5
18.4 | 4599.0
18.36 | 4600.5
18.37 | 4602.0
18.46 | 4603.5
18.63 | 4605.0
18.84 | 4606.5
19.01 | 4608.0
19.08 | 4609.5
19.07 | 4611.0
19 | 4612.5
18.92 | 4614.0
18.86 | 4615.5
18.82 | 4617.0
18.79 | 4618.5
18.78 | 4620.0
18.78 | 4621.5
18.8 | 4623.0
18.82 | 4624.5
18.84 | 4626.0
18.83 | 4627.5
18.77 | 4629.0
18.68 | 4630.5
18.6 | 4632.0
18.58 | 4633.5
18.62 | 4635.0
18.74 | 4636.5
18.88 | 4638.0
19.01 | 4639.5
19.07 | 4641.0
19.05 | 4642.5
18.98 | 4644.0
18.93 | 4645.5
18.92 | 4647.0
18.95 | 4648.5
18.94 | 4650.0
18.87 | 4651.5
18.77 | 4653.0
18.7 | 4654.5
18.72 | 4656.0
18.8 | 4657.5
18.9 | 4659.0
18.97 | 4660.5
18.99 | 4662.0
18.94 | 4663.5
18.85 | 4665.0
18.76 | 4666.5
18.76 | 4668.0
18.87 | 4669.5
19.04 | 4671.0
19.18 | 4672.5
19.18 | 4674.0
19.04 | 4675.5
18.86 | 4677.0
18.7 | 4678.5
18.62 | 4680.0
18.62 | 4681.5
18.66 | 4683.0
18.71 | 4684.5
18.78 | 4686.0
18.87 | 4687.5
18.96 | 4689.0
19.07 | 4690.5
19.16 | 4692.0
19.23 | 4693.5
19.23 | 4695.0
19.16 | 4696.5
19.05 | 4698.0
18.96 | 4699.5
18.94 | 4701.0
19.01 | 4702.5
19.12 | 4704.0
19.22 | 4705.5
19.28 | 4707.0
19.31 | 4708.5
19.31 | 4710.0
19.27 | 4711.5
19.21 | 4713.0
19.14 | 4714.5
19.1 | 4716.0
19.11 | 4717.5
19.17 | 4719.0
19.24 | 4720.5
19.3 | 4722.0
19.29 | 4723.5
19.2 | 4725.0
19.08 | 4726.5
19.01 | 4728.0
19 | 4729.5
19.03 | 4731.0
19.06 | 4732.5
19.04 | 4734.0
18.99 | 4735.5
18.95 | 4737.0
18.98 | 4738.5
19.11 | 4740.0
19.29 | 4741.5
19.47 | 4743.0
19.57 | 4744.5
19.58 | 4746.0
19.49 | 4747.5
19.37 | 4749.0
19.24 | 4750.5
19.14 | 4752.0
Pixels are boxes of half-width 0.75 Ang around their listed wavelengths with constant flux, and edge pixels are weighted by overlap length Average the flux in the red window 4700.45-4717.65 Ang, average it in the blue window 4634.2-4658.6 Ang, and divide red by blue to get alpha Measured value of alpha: 1.02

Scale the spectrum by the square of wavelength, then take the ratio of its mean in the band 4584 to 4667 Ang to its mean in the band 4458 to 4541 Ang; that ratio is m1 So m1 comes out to 1.1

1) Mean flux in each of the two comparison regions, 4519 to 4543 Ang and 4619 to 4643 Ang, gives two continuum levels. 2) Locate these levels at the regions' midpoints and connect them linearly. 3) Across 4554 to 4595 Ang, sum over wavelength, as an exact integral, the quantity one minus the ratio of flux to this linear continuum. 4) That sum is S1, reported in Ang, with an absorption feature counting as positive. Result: -0.6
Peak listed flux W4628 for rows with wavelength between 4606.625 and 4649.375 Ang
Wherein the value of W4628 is 19.08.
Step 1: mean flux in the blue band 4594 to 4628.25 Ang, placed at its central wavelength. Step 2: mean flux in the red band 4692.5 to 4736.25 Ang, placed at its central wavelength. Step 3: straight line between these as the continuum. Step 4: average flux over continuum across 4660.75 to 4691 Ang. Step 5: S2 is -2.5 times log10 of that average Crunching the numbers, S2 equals 0.01 mag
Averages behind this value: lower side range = 18.7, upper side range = 19.1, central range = 18.9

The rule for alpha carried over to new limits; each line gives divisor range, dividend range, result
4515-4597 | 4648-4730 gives 1.03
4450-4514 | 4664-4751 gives 1.05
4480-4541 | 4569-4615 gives 1.01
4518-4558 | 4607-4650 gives 1.04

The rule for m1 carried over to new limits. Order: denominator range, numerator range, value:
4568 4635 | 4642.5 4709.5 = 1.05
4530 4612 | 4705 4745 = 1.11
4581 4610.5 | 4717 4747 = 1.10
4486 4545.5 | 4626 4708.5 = 1.10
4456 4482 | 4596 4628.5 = 1.12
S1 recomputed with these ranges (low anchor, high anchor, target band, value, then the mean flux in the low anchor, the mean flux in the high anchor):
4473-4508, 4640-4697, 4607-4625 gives -0.12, 18.4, 18.9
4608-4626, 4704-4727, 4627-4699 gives 0.58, 18.9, 19.2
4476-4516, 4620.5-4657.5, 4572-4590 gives 0.18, 18.6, 18.8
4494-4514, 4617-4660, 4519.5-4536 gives 0.85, 18.8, 18.8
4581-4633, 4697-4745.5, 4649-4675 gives -0.02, 18.6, 19.2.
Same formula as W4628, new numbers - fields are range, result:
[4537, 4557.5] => 18.79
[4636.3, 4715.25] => 19.31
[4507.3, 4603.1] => 19.07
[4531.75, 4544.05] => 18.64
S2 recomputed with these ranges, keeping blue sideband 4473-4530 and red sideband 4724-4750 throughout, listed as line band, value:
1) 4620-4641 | 0.00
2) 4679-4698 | 0.01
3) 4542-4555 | 0.02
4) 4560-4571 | -0.01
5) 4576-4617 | 0.01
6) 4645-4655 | 0.00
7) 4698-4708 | 0.00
